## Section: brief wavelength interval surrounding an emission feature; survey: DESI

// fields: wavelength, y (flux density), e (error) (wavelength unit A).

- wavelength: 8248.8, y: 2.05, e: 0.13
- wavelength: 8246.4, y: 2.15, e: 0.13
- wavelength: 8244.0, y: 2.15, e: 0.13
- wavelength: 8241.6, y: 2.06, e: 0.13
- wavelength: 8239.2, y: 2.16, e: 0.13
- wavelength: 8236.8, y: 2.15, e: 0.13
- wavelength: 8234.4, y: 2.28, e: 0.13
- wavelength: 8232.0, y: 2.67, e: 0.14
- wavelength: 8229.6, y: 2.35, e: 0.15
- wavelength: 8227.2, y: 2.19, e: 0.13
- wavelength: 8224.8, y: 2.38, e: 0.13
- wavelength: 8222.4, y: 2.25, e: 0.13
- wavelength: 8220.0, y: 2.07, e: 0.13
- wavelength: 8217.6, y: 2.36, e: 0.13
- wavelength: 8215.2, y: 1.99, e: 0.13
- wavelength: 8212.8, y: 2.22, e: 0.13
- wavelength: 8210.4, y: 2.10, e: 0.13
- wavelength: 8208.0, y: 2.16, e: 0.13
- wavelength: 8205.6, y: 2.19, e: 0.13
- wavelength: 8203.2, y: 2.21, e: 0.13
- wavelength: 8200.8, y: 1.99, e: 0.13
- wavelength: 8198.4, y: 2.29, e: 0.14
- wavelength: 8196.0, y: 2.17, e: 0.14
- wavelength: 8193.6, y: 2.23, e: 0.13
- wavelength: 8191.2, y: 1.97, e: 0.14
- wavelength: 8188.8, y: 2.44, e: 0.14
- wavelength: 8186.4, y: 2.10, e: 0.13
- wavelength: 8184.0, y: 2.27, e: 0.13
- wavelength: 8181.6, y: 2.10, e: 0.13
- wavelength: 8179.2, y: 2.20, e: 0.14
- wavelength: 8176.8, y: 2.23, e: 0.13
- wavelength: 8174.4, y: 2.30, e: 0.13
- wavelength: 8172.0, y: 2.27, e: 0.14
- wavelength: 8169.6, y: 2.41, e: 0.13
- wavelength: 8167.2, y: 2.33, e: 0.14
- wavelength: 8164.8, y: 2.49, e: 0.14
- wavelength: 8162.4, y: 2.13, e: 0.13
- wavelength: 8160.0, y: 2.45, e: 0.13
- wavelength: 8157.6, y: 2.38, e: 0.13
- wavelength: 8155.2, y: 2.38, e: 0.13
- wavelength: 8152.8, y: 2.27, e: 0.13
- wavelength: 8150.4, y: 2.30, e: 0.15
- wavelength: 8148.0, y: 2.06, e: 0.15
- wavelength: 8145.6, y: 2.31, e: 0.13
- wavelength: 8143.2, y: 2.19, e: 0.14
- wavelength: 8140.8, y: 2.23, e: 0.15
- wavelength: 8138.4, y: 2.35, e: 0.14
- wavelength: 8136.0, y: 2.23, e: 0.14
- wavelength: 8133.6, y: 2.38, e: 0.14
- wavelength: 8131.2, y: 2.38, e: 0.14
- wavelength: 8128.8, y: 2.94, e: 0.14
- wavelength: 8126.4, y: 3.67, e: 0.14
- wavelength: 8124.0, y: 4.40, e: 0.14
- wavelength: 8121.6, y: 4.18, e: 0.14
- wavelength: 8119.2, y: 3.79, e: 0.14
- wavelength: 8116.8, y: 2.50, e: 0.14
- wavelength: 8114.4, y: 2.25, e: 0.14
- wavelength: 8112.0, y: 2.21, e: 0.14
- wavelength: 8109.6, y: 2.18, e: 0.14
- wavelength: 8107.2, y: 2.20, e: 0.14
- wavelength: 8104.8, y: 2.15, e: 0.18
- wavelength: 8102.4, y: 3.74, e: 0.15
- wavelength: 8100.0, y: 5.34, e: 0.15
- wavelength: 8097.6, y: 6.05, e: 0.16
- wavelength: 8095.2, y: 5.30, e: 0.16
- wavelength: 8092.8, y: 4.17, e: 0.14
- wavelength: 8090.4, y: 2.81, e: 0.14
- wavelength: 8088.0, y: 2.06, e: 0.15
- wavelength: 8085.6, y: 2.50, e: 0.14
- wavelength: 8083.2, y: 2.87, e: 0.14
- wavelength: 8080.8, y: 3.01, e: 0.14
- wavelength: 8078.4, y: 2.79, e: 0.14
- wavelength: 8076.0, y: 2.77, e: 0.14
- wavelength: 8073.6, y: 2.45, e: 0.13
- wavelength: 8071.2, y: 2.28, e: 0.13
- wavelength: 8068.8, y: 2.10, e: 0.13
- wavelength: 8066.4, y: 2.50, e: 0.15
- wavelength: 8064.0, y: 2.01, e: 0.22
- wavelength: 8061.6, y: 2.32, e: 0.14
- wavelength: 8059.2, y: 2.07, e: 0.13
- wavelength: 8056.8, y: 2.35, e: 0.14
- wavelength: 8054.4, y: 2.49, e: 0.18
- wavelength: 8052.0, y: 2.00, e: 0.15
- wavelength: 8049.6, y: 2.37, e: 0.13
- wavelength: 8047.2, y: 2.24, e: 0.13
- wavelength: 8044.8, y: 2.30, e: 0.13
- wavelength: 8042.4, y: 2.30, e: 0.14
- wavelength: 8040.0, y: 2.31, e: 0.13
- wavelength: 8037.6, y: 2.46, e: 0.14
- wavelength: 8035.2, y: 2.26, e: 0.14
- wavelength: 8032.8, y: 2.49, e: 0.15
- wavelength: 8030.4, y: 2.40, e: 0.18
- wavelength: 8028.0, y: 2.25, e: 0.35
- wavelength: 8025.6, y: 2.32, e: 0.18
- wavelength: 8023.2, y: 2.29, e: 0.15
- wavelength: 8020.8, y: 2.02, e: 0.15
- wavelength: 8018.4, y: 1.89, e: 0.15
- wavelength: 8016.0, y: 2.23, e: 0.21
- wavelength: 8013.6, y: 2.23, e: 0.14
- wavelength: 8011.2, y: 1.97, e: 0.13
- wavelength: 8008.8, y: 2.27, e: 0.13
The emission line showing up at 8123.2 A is [N II]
